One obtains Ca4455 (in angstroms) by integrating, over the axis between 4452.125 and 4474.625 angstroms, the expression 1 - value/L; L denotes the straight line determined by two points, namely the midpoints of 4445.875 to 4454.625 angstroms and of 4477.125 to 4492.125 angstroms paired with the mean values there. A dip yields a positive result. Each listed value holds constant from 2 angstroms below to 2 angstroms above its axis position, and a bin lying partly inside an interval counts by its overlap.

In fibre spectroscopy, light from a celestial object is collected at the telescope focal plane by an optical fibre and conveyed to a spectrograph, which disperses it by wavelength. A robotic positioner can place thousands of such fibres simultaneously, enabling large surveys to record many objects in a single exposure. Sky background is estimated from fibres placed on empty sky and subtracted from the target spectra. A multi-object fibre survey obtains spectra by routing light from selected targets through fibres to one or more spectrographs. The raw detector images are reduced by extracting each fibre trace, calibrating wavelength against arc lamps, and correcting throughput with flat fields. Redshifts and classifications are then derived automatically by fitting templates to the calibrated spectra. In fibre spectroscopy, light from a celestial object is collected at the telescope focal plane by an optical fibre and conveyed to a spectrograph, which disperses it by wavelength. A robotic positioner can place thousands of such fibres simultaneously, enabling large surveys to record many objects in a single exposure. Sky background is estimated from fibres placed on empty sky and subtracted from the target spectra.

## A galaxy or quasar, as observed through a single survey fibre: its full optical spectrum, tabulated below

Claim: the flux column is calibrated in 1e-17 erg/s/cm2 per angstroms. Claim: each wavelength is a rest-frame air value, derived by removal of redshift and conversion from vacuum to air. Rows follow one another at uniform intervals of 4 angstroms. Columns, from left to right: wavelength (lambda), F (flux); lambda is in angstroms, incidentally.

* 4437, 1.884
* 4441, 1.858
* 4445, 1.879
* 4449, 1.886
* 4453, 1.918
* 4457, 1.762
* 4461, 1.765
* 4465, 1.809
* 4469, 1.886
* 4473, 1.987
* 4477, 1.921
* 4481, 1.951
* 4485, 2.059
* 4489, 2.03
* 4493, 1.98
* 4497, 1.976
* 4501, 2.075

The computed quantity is 1.0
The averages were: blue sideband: 1.9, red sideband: 2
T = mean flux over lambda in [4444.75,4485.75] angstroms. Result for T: 1.89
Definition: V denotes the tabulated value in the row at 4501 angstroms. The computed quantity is 2.075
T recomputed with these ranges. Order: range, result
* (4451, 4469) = 1.82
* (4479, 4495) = 2.01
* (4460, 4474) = 1.86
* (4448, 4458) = 1.86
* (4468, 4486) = 1.96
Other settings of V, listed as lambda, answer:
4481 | 1.951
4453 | 1.918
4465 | 1.809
